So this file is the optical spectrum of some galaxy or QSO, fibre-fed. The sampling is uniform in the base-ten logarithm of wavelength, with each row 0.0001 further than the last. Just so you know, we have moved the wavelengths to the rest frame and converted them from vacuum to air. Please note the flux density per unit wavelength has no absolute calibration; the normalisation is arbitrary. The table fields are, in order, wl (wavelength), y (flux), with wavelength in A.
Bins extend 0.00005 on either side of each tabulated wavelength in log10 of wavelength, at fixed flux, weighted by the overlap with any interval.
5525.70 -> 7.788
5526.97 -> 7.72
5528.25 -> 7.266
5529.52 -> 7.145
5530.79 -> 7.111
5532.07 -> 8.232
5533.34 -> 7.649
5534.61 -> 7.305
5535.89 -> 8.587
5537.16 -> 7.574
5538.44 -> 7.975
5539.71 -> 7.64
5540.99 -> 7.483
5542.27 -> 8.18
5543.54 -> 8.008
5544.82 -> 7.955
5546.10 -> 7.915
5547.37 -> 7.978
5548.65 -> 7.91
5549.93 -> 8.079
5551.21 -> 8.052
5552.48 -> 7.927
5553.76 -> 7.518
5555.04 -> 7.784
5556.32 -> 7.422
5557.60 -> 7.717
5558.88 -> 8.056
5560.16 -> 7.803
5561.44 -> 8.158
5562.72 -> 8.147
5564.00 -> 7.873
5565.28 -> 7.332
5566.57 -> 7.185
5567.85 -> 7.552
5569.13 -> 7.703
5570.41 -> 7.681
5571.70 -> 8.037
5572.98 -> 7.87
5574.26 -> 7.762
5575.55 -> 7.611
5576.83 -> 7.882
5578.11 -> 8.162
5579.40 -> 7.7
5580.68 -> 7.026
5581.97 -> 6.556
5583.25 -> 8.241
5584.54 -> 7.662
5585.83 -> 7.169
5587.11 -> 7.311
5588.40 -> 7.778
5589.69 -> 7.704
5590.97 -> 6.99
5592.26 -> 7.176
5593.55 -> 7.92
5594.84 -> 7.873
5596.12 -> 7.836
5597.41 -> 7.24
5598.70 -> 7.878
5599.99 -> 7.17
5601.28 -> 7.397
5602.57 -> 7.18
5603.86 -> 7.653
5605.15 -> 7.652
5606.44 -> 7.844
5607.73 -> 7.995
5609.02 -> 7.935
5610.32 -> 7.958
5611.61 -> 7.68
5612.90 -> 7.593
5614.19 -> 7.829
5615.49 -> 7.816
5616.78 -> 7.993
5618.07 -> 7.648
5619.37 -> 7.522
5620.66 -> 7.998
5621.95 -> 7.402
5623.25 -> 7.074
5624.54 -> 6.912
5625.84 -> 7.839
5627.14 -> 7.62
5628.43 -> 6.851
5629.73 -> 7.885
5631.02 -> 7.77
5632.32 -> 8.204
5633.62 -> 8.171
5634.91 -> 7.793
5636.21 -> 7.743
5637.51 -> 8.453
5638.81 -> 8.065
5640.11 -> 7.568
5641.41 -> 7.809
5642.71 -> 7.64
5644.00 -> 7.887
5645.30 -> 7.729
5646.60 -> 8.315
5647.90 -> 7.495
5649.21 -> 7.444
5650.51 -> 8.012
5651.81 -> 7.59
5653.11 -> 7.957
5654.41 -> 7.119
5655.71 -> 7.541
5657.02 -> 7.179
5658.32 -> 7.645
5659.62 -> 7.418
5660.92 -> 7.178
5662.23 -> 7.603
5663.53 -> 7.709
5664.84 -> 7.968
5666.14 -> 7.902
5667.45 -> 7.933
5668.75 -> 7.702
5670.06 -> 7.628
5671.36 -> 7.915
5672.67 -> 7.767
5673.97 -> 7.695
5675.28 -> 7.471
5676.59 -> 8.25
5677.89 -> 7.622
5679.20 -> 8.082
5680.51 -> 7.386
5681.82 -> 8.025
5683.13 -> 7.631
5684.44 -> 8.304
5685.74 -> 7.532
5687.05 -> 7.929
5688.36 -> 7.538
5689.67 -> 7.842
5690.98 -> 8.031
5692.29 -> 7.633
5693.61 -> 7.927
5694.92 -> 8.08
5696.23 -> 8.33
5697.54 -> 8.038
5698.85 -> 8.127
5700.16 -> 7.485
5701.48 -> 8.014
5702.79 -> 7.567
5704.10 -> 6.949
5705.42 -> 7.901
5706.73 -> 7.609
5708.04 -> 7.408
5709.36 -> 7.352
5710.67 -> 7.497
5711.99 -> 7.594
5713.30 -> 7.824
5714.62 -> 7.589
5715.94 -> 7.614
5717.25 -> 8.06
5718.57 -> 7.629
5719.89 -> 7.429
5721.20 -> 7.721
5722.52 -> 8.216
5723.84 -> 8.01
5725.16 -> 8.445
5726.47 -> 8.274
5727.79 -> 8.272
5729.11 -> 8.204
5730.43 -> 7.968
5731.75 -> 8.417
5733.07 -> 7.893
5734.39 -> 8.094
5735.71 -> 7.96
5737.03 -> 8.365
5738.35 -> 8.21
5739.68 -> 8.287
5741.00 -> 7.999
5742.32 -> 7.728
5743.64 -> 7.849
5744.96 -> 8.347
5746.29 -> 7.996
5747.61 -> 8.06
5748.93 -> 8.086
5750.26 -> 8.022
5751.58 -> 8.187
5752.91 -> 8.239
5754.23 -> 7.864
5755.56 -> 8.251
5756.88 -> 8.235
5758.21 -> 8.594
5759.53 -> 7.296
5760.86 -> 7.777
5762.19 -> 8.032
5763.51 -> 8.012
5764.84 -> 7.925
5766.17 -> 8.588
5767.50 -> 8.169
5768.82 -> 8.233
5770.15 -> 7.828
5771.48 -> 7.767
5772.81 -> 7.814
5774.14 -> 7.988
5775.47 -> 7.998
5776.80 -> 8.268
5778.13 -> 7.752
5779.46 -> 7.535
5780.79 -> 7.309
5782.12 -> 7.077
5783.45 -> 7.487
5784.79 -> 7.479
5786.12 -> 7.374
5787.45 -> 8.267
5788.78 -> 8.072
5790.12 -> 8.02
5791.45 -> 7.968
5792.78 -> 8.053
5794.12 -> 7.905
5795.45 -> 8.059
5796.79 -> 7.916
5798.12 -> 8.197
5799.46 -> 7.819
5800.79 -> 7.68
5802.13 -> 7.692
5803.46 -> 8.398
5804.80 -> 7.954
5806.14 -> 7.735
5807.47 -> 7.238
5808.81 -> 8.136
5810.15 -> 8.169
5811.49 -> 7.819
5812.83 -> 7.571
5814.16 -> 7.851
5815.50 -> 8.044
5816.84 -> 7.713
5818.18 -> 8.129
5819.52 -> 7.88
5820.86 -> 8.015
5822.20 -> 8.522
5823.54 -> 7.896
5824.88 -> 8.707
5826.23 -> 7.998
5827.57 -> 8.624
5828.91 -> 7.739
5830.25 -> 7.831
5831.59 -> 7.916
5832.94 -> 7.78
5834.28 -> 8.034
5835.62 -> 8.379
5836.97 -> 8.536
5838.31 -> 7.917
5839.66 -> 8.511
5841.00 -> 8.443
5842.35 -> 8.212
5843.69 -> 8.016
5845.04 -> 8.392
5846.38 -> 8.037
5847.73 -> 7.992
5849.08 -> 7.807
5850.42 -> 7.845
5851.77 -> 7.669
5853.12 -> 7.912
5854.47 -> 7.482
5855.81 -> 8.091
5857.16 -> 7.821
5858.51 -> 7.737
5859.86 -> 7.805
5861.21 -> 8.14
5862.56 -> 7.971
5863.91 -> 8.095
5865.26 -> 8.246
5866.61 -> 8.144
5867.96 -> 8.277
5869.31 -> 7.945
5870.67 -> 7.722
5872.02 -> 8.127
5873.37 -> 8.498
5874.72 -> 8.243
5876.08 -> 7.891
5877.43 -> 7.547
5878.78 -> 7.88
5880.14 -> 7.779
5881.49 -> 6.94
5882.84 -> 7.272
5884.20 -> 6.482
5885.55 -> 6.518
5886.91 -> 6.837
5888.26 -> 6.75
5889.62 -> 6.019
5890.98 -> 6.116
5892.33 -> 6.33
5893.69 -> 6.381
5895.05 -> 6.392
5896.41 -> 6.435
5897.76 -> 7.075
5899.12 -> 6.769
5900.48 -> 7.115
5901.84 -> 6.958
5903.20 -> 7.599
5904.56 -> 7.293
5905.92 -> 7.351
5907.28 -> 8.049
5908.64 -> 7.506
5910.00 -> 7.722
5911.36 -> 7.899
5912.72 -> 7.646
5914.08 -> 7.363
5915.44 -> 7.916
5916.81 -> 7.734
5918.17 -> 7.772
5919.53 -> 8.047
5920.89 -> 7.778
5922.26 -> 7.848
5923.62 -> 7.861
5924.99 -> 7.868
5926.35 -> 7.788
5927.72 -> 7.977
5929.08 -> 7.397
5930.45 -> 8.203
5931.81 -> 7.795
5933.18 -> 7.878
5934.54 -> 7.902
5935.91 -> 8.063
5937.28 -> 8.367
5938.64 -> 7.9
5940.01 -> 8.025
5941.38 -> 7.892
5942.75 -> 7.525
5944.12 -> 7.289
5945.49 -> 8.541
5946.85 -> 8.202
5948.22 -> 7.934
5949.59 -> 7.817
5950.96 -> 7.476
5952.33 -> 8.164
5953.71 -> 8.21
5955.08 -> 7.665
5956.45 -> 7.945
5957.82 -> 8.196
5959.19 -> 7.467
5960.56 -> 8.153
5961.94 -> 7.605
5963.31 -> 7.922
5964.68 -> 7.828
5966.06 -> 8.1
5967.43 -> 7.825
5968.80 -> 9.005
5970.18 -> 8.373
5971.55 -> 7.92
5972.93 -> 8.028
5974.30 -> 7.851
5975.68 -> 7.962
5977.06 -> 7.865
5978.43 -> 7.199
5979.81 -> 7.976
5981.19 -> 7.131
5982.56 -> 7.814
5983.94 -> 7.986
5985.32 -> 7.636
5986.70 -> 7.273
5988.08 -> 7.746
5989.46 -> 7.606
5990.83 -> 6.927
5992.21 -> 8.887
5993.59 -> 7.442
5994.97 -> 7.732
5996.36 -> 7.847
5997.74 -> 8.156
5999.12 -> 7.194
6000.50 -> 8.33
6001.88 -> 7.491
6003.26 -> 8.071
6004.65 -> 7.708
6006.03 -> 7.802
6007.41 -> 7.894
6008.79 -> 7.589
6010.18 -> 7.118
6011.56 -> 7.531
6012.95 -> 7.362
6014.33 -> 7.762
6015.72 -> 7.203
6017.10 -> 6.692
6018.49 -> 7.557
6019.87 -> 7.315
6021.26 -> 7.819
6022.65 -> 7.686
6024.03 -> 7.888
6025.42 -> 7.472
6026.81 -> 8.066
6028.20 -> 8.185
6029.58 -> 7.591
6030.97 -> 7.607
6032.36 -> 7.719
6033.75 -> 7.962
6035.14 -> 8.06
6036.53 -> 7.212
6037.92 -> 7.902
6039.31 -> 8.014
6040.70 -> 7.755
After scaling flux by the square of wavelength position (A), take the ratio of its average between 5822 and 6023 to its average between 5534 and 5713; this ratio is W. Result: 1.11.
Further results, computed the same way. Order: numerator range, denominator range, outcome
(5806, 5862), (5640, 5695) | 1.10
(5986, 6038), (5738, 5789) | 1.05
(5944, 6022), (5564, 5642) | 1.16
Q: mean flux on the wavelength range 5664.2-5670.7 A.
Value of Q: 7.83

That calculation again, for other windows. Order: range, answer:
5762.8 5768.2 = 8.18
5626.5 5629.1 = 7.24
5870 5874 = 8.12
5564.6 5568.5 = 7.36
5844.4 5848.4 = 8.14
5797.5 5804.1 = 7.96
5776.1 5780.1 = 7.86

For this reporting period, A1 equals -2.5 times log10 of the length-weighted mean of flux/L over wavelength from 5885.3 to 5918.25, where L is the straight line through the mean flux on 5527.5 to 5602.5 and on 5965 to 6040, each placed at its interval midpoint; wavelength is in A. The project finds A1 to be 0.09 mag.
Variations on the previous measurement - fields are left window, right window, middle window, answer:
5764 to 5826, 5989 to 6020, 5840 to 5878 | -0.025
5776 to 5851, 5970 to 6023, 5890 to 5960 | 0.024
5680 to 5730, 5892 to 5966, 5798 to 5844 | -0.039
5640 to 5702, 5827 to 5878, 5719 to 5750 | -0.029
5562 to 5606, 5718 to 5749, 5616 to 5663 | 0.013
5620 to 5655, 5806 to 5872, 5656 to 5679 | 0.011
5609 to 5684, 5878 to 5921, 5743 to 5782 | -0.073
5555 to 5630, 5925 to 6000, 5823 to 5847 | -0.052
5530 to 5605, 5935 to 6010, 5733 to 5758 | -0.046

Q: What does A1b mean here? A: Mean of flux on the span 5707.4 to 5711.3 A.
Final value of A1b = 7.42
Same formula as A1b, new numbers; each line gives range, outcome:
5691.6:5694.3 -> 7.77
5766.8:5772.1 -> 8.01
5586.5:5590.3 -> 7.59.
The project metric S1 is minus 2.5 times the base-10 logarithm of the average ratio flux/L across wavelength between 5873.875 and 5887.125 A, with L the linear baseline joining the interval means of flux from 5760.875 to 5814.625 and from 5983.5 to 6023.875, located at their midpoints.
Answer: 0.06 mag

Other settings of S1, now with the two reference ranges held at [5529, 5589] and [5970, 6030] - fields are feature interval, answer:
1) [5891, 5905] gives 0.136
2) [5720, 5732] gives -0.057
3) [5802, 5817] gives -0.023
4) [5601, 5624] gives 0.007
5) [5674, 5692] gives -0.012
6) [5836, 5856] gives -0.049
